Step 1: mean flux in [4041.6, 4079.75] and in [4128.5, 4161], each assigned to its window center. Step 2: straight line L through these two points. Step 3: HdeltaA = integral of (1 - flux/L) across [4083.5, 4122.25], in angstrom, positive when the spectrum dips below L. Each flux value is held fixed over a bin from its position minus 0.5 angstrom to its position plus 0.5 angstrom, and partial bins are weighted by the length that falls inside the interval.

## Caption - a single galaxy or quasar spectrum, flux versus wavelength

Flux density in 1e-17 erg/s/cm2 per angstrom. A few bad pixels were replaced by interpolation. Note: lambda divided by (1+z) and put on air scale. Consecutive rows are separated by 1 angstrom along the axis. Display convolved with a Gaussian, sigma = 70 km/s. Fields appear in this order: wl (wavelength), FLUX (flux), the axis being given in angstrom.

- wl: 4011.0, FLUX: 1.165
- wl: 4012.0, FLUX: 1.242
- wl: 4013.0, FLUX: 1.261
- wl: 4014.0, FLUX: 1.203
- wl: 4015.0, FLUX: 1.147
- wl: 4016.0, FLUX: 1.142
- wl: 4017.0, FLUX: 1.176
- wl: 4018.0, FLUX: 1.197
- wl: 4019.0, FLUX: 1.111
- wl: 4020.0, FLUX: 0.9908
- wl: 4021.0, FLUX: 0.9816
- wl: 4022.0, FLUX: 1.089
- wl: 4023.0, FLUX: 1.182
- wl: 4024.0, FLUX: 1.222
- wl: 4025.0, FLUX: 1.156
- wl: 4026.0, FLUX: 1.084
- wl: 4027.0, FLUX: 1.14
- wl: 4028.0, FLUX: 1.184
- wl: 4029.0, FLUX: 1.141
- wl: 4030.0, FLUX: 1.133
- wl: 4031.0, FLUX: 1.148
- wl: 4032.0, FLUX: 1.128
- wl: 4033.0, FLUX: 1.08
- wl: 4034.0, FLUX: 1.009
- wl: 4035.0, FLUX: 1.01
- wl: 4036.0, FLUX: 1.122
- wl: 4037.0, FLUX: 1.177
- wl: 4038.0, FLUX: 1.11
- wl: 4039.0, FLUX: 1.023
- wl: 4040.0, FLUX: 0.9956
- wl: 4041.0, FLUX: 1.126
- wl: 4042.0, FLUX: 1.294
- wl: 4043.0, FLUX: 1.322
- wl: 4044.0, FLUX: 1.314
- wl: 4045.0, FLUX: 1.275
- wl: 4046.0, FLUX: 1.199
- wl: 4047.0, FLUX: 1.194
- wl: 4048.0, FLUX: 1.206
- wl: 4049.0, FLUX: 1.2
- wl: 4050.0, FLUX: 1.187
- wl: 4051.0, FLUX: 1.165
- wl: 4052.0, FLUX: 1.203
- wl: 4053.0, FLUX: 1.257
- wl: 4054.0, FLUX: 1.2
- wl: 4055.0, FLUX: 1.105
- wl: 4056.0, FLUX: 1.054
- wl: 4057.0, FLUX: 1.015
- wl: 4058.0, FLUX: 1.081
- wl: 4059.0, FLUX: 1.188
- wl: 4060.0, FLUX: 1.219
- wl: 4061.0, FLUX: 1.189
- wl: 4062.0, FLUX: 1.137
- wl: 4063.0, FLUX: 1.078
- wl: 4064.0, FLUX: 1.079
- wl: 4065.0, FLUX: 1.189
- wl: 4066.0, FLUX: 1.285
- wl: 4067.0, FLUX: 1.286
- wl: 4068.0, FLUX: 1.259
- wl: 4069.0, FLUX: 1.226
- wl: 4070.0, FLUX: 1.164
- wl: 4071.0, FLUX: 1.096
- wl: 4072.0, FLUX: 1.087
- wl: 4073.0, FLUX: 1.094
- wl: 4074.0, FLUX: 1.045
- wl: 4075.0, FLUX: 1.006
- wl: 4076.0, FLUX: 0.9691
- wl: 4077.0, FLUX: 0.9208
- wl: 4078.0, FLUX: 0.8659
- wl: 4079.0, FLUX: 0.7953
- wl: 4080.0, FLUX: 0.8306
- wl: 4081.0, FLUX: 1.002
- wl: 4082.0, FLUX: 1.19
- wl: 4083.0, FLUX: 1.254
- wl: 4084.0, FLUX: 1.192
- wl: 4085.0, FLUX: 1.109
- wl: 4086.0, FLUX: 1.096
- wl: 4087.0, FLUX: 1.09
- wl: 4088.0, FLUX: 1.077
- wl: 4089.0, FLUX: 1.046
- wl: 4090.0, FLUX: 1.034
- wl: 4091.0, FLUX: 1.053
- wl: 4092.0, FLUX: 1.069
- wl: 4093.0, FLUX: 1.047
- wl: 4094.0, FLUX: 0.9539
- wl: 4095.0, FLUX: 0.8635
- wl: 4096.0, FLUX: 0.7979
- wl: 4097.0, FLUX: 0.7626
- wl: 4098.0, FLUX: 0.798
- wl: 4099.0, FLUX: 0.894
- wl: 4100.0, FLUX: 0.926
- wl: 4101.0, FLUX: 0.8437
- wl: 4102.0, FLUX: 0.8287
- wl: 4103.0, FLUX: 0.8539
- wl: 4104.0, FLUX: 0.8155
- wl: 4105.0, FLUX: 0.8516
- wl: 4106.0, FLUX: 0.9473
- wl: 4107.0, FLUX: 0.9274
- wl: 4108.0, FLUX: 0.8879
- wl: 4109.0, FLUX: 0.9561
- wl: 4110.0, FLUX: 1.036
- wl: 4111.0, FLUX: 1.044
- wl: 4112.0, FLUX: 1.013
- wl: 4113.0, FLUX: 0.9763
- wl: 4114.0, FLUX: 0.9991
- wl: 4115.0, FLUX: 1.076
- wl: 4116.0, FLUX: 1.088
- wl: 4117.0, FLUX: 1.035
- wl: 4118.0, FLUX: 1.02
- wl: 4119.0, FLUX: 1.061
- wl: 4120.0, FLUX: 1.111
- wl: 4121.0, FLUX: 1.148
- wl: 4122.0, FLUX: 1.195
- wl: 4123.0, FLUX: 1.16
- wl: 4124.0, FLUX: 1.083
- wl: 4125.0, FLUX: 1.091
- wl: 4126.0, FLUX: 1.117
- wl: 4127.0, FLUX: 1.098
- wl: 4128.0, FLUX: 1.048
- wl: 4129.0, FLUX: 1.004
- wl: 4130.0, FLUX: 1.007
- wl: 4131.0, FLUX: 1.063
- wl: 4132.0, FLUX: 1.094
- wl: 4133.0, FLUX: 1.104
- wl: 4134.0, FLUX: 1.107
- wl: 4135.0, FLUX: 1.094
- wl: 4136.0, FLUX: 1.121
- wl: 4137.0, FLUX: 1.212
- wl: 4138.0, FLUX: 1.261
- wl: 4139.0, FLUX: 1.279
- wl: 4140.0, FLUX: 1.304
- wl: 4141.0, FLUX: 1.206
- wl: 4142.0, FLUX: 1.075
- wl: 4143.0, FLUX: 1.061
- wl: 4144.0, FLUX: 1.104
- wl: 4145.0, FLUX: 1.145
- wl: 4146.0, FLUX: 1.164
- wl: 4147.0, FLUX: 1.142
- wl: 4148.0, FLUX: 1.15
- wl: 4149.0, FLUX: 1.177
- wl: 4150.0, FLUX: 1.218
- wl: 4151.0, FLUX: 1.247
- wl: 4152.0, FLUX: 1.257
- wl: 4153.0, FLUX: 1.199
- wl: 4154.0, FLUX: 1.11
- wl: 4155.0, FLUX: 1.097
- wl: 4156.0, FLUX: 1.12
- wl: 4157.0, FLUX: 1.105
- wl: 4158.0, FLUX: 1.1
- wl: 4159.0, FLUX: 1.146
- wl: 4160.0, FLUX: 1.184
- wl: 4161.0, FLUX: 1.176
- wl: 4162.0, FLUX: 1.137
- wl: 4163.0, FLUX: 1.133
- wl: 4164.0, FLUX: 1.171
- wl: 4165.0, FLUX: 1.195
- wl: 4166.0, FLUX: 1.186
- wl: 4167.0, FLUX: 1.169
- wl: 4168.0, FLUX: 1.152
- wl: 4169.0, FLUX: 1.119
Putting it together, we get 5.3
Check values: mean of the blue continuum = 1.14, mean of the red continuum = 1.15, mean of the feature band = 0.986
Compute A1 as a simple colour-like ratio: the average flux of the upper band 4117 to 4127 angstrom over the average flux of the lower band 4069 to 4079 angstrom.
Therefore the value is 1.08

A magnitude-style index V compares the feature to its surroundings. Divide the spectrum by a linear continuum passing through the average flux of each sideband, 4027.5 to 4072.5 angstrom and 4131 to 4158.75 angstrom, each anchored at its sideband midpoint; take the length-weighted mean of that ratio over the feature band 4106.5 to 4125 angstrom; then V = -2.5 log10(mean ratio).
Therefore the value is 0.11 mag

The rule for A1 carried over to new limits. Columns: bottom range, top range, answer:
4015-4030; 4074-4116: 0.86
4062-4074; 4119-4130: 0.95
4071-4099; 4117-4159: 1.13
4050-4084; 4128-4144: 1.02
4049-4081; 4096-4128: 0.89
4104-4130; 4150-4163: 1.12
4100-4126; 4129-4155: 1.15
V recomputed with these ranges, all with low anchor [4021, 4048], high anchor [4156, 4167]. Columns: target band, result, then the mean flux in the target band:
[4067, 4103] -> 0.14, 1.01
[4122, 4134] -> 0.06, 1.09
